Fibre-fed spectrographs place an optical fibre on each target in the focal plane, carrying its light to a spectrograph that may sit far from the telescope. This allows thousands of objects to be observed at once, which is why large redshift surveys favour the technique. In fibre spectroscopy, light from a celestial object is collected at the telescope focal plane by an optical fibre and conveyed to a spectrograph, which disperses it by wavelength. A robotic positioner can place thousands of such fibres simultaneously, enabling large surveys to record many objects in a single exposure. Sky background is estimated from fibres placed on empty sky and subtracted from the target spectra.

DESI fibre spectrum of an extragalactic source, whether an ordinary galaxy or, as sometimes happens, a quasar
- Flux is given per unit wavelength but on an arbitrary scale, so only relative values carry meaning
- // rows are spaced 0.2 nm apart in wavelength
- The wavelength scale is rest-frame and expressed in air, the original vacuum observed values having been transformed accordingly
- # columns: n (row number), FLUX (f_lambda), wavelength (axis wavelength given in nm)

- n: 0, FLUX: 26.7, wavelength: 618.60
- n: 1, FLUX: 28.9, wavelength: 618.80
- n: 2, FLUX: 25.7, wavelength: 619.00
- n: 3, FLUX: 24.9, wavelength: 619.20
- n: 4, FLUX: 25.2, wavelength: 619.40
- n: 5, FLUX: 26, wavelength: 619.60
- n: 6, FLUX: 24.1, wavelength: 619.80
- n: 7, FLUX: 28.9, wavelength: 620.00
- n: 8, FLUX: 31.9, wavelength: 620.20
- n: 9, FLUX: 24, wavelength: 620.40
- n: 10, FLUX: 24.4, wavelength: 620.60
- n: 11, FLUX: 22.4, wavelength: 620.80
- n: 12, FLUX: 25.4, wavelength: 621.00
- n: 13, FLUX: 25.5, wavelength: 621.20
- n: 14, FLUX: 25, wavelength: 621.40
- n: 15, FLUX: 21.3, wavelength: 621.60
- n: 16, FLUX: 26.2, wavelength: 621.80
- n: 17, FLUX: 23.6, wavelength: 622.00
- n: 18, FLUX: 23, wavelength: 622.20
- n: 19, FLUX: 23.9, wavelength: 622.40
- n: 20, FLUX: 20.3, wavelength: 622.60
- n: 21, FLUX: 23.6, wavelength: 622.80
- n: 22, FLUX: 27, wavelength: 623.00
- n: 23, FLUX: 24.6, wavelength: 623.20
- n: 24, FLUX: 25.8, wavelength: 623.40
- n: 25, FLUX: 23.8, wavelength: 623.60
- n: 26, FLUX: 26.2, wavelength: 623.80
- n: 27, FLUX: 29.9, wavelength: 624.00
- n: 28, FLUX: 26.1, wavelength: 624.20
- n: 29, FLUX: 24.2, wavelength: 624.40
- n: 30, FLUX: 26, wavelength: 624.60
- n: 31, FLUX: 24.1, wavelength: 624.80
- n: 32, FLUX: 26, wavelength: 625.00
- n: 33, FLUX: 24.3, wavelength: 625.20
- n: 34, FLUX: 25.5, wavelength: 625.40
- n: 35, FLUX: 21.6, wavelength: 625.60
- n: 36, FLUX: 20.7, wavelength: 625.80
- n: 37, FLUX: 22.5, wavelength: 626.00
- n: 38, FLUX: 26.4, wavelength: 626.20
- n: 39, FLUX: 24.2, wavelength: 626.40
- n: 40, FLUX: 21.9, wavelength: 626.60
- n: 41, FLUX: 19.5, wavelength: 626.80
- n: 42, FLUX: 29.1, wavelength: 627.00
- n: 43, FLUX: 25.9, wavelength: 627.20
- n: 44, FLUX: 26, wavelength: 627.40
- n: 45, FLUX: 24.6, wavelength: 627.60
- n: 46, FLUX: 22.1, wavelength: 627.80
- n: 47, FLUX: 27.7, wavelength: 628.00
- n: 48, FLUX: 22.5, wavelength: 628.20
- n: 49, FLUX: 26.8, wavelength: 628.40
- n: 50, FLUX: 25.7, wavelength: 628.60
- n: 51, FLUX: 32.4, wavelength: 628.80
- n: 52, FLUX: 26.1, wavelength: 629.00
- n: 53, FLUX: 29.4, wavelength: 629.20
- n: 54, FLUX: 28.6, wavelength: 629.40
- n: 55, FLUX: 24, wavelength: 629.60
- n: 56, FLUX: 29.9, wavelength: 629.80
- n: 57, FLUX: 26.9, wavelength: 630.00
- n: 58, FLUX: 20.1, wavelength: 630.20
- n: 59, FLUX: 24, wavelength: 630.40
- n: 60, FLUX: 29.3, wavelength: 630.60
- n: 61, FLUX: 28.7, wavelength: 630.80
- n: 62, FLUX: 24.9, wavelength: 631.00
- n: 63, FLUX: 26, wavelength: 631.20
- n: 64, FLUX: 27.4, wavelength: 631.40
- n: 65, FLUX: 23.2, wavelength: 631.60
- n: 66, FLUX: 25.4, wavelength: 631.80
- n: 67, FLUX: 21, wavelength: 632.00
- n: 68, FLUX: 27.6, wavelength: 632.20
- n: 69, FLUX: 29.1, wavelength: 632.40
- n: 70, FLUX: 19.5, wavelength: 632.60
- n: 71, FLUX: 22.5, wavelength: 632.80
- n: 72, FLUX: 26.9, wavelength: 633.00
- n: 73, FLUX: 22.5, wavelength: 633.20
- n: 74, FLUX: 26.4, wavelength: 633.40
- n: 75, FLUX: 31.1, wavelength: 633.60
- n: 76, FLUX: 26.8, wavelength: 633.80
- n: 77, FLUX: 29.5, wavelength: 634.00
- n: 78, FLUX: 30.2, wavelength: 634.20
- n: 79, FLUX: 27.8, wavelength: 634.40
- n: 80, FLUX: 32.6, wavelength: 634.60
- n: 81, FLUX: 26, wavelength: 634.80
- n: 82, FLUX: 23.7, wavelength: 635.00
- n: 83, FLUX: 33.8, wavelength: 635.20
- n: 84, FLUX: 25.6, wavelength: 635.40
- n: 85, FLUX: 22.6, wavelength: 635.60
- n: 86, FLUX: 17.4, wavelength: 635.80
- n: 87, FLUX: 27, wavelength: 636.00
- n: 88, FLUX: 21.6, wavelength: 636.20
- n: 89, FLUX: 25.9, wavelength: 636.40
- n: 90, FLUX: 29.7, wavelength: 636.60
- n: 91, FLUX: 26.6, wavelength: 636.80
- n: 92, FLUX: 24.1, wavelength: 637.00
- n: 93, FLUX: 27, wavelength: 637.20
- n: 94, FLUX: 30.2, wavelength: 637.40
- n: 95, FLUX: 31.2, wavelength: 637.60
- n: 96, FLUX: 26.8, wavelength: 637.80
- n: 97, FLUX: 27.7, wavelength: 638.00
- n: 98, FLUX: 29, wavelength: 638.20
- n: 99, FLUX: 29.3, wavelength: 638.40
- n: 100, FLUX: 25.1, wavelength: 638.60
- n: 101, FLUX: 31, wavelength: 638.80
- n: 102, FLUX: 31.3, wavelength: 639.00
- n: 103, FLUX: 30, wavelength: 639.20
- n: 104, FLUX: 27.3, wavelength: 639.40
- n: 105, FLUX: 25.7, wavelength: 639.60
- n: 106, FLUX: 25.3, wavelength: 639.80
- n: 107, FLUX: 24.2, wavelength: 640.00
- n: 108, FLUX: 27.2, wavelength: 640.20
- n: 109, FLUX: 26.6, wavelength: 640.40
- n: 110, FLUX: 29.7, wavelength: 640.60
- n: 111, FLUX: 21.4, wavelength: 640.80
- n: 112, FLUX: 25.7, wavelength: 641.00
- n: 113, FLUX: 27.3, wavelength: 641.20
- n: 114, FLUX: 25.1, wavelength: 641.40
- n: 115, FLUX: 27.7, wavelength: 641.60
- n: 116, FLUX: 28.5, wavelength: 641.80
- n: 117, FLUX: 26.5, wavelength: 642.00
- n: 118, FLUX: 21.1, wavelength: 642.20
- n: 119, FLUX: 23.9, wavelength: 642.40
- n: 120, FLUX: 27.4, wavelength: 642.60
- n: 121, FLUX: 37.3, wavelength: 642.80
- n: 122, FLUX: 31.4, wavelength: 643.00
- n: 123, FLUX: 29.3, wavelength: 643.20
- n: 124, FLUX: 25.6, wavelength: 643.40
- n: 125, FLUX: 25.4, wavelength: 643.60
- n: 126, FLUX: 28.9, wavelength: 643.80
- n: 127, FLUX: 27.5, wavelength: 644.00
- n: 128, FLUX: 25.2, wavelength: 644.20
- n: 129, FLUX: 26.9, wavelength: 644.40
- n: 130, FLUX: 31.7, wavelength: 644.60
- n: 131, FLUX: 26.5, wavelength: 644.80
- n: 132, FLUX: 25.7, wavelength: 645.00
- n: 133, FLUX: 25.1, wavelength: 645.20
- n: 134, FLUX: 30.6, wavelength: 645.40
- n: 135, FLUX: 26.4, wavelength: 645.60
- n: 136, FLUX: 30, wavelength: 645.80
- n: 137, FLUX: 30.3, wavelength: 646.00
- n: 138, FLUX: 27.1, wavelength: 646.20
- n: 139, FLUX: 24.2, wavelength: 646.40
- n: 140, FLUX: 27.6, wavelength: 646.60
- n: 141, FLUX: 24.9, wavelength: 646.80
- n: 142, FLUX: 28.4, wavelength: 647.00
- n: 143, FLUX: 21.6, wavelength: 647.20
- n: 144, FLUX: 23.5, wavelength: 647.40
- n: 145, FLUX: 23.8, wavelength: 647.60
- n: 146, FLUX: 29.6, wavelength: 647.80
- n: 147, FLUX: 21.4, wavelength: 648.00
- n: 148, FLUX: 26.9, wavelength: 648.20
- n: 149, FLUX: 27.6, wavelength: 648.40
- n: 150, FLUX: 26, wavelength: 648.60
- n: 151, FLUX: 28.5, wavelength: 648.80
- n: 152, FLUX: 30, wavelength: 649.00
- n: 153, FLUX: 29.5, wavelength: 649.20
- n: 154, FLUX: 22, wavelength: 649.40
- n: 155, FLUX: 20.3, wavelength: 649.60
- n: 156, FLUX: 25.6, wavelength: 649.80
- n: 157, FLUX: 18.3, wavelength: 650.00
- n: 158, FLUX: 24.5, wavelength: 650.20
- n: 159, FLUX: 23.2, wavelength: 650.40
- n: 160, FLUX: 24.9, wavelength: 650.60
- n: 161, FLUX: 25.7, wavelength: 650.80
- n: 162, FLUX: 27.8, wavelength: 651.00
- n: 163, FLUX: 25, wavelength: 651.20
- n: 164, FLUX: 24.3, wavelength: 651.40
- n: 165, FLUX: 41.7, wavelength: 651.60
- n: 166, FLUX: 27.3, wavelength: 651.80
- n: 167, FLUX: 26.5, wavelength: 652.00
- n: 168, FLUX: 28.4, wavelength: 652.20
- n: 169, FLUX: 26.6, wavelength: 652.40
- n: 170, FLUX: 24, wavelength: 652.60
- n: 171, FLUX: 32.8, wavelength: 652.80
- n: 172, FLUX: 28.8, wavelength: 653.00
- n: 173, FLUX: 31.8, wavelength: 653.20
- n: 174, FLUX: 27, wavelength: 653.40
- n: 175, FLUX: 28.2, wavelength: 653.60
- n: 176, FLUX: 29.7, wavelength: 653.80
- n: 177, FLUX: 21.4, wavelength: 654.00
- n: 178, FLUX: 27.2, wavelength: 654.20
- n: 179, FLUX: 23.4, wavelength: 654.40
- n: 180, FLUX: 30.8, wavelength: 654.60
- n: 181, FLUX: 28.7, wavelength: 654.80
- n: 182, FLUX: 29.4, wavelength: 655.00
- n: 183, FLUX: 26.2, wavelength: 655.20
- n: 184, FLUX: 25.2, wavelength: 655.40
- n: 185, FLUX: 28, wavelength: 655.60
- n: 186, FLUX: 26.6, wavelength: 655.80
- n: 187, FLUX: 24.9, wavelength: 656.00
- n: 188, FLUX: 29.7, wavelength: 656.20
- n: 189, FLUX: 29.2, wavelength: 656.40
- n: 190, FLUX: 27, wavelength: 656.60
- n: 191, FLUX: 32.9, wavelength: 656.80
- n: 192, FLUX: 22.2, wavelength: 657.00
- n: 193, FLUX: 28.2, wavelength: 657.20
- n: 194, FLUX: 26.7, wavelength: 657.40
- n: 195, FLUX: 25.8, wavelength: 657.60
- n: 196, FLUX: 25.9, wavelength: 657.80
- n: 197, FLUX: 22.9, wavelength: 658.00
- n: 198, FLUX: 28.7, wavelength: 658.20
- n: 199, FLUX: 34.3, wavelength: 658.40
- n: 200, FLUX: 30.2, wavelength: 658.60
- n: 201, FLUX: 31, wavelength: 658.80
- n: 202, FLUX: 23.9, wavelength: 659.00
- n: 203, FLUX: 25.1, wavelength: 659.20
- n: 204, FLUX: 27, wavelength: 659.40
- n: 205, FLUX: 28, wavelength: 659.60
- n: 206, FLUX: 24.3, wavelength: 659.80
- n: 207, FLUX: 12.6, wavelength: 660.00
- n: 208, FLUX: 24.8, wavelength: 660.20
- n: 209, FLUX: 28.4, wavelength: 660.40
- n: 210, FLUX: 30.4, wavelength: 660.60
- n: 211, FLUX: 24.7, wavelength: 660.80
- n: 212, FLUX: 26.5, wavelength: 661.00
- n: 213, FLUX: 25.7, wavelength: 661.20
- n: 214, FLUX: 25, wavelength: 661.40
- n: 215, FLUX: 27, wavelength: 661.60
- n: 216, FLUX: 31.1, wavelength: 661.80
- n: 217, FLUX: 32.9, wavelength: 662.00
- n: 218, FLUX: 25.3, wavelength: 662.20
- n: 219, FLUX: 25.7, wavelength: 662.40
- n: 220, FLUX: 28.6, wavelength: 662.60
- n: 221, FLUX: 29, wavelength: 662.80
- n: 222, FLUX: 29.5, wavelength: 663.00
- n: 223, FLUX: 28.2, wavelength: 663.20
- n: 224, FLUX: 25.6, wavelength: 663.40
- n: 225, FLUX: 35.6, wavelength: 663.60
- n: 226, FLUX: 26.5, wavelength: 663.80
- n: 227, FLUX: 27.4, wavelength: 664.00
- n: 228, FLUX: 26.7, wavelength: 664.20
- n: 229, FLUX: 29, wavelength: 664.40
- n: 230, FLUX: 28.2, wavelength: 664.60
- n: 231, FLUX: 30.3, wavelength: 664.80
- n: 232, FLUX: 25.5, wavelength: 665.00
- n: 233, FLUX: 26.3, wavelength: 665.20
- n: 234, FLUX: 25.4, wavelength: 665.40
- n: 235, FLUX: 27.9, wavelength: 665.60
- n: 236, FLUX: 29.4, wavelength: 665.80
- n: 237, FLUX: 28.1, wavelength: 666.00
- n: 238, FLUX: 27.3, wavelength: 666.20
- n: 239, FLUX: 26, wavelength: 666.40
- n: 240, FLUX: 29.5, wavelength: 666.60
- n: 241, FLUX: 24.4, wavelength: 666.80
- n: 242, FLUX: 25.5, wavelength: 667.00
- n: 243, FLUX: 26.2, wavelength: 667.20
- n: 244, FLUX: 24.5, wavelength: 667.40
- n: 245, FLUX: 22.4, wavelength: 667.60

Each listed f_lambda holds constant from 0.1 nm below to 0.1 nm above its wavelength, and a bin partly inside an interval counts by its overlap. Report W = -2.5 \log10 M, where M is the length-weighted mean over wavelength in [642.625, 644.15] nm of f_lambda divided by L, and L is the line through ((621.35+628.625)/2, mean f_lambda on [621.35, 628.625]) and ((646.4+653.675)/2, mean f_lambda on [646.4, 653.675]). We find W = -0.13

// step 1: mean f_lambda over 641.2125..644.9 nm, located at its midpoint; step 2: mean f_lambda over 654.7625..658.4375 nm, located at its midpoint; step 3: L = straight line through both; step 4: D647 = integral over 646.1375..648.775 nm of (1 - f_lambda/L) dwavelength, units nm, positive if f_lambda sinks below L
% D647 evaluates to 0.18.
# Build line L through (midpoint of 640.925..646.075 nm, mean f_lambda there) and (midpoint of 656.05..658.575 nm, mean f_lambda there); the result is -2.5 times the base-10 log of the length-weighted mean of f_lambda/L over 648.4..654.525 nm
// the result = 0.040 mag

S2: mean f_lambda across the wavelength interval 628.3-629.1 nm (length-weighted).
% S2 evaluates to 27.7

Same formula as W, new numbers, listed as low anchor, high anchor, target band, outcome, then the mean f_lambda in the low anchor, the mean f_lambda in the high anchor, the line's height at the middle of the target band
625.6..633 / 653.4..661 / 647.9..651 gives 0.06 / 25.3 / 26.9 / 26.4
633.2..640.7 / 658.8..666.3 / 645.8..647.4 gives 0.04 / 27.3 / 27.2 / 27.3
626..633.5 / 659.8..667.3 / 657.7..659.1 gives -0.05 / 25.5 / 27.2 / 26.9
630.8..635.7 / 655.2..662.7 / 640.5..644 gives -0.03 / 26.4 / 26.9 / 26.6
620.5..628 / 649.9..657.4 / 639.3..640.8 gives -0.01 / 24.4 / 27.2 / 25.9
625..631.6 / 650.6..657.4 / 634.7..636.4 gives 0.06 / 25.4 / 27.7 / 26.1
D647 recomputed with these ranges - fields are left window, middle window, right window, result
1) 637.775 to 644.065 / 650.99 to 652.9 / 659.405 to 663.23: -0.10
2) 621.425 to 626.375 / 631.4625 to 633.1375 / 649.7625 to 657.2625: 0.05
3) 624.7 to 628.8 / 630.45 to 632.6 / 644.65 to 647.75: -0.07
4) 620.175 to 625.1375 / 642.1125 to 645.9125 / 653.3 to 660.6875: -0.23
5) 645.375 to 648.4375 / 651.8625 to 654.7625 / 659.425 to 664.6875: -0.10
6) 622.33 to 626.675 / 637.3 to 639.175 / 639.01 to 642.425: -0.22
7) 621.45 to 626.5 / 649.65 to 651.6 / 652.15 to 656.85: 0.16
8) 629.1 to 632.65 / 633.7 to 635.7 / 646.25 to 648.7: -0.16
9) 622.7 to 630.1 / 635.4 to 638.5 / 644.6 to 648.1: -0.05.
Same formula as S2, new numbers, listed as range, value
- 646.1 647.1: 26.4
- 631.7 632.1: 23.2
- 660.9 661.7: 26.1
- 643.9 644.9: 27.6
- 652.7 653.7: 29.7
